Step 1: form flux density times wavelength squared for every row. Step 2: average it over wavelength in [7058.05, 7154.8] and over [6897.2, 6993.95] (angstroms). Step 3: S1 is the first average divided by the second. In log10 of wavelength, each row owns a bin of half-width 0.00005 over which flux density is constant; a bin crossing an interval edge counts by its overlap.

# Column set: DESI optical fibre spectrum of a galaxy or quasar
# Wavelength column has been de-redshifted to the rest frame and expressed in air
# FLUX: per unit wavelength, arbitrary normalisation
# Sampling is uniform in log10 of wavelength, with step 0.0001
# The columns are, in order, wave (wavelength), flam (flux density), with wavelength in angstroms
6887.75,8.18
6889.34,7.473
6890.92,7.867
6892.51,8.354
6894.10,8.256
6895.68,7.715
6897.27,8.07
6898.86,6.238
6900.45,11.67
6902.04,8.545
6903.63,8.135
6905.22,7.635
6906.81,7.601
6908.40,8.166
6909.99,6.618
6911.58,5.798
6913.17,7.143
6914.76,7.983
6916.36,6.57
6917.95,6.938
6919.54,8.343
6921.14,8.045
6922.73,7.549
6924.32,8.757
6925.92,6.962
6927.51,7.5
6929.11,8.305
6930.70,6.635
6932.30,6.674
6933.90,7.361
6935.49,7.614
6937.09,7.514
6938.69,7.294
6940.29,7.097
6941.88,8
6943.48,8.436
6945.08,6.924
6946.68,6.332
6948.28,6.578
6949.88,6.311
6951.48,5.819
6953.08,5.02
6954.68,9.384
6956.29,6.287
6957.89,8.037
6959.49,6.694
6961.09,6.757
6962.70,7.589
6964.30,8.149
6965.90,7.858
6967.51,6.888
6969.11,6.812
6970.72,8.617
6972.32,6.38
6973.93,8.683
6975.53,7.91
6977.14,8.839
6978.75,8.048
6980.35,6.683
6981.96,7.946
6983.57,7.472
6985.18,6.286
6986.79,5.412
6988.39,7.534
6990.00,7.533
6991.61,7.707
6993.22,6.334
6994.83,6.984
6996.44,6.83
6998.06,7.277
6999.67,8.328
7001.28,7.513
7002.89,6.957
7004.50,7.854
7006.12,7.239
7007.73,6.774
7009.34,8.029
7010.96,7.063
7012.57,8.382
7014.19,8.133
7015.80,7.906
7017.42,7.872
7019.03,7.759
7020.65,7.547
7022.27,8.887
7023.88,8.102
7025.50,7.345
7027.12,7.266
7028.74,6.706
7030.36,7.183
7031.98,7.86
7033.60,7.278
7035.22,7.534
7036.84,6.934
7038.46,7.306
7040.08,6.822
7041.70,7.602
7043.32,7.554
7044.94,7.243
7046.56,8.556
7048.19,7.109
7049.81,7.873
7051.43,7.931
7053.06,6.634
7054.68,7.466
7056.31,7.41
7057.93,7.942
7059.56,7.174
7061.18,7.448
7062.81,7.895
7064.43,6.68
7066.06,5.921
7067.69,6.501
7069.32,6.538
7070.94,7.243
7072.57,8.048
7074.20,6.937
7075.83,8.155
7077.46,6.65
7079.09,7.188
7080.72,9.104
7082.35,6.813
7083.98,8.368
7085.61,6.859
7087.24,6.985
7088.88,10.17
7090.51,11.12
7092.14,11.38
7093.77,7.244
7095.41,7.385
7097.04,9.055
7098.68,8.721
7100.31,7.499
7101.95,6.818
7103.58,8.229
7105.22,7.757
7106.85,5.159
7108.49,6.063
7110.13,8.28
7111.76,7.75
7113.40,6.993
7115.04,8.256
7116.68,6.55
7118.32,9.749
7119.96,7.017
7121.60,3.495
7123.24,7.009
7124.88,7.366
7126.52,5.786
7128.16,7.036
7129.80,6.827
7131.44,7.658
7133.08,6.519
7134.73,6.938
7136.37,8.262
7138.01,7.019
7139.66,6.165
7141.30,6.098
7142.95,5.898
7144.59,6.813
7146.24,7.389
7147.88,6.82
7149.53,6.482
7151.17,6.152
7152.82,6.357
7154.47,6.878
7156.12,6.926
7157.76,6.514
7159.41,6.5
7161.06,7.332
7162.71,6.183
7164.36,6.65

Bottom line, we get 1.03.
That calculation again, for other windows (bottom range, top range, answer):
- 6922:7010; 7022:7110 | 1.07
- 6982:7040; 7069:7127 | 1.06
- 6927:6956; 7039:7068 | 1.06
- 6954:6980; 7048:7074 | 0.97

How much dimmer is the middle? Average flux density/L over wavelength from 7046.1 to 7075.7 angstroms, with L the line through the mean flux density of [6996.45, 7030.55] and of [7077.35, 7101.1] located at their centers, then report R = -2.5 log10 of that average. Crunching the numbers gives 0.11 mag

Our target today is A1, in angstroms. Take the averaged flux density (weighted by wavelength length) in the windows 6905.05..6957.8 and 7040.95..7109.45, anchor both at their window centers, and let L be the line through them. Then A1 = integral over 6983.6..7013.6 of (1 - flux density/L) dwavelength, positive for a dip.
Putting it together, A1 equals 0.8 angstroms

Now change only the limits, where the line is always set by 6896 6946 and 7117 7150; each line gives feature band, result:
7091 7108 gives -2.5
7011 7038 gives -1.6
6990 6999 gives 0.3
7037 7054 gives -0.7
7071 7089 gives -1.6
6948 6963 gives 1.3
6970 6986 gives -0.6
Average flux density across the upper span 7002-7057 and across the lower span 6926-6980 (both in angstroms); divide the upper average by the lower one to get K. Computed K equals 1.03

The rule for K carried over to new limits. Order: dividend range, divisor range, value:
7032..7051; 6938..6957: 1.07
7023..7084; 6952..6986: 0.99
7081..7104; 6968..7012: 1.13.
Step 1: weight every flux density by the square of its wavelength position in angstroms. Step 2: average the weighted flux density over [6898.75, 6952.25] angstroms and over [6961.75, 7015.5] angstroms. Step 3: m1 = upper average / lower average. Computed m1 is 1.02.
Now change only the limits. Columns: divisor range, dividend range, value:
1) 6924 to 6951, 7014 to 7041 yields 1.06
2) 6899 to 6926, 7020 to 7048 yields 1.00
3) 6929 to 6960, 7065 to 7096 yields 1.15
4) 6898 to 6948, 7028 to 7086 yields 1.01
